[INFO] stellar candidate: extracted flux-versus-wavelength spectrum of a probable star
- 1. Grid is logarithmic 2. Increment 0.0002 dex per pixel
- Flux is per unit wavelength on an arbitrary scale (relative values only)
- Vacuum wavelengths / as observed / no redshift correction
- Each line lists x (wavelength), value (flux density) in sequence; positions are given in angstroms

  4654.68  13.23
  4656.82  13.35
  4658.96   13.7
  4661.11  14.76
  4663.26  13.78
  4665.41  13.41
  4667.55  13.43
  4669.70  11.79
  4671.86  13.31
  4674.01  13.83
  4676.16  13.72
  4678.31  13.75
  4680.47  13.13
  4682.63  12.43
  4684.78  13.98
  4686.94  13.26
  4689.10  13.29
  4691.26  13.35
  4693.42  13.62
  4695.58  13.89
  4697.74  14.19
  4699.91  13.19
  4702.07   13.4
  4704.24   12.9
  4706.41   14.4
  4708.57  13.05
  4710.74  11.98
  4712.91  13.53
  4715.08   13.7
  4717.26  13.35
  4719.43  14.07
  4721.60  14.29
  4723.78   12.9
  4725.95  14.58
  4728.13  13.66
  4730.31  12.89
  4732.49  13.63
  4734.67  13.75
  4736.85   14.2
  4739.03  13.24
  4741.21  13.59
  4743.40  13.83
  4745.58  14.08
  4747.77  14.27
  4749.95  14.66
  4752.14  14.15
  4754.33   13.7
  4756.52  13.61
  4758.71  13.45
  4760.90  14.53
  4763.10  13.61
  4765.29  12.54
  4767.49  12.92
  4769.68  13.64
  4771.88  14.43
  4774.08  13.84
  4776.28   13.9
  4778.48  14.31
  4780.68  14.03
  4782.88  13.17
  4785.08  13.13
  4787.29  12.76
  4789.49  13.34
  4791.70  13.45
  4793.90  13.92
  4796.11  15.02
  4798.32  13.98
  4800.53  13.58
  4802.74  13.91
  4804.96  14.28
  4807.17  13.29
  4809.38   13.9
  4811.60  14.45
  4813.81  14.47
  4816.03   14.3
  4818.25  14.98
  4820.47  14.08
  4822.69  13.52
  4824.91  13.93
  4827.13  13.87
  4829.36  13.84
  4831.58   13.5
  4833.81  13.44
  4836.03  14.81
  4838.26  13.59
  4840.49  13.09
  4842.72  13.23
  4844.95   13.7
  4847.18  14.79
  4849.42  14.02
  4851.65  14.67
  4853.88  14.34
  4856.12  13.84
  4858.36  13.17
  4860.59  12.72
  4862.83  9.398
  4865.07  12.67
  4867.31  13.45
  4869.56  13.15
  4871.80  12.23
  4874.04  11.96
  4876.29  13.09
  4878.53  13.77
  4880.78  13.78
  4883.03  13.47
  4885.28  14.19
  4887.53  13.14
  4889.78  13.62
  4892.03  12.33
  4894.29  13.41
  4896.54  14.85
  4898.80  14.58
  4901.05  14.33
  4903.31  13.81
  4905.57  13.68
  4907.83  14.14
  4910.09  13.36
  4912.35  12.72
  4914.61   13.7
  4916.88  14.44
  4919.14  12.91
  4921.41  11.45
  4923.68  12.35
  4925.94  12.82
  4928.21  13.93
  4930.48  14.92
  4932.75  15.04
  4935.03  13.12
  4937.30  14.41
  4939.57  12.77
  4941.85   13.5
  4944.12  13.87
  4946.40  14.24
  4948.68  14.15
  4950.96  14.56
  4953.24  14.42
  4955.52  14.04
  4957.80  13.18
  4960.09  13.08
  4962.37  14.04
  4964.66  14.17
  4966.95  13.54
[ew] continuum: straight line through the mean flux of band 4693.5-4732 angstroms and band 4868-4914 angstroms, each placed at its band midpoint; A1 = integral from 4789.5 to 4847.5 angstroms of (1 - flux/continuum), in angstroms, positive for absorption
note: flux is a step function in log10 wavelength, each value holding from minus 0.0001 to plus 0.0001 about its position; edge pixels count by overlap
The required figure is -1.86 angstroms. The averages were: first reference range 13.5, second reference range 13.5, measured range 13.9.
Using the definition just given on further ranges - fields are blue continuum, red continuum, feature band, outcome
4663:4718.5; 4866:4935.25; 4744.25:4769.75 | -0.7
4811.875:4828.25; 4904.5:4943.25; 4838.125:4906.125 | 2.0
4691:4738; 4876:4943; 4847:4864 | 0.4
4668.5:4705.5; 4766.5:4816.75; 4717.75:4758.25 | -0.7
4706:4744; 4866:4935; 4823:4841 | -0.3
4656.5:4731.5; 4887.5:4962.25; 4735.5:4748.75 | -0.3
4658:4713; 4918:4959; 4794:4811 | -0.6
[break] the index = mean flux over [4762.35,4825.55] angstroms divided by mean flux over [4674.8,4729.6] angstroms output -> 1.02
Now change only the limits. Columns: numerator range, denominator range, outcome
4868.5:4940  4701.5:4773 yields 0.99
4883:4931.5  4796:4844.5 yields 0.97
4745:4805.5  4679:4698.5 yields 1.02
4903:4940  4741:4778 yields 0.98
